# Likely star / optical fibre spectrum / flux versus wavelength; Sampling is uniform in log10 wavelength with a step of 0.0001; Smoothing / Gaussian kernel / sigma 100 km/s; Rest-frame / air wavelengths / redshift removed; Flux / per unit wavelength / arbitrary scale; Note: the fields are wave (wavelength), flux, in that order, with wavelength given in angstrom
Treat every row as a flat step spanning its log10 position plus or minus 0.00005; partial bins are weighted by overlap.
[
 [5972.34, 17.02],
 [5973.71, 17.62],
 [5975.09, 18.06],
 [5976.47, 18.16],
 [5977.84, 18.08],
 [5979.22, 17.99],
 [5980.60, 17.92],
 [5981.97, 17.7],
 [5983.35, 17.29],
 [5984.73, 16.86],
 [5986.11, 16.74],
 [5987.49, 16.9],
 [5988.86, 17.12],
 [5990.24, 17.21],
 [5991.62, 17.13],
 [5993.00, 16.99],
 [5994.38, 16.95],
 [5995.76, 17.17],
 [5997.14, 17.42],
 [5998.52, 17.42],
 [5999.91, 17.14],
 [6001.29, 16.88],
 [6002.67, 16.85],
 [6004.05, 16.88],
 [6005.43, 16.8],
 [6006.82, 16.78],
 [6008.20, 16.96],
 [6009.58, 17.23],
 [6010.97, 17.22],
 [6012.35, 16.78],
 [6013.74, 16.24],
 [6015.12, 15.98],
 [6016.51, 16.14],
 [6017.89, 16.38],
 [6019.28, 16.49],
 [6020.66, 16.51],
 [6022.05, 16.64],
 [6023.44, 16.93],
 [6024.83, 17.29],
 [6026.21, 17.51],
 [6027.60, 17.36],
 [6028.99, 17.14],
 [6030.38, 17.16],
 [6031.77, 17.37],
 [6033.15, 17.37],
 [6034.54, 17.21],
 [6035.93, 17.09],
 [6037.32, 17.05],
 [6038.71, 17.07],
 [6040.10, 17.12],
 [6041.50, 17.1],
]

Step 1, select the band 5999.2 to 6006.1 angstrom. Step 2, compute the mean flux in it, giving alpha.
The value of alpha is 16.9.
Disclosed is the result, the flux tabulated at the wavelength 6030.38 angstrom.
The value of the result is 17.16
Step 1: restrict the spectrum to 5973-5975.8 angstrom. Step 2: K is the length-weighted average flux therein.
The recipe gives 17.8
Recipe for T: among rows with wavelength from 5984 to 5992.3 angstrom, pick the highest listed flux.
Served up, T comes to 17.21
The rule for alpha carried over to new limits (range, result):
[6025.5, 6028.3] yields 17.5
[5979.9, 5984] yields 17.6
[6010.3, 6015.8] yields 16.6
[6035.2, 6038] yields 17.1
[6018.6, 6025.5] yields 16.8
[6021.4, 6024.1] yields 16.8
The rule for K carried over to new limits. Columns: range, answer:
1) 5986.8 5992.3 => 17.1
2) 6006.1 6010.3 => 17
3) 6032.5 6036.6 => 17.2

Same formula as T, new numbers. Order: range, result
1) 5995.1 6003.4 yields 17.42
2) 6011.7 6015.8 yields 16.78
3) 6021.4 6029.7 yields 17.51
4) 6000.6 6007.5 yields 16.88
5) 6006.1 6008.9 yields 16.96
